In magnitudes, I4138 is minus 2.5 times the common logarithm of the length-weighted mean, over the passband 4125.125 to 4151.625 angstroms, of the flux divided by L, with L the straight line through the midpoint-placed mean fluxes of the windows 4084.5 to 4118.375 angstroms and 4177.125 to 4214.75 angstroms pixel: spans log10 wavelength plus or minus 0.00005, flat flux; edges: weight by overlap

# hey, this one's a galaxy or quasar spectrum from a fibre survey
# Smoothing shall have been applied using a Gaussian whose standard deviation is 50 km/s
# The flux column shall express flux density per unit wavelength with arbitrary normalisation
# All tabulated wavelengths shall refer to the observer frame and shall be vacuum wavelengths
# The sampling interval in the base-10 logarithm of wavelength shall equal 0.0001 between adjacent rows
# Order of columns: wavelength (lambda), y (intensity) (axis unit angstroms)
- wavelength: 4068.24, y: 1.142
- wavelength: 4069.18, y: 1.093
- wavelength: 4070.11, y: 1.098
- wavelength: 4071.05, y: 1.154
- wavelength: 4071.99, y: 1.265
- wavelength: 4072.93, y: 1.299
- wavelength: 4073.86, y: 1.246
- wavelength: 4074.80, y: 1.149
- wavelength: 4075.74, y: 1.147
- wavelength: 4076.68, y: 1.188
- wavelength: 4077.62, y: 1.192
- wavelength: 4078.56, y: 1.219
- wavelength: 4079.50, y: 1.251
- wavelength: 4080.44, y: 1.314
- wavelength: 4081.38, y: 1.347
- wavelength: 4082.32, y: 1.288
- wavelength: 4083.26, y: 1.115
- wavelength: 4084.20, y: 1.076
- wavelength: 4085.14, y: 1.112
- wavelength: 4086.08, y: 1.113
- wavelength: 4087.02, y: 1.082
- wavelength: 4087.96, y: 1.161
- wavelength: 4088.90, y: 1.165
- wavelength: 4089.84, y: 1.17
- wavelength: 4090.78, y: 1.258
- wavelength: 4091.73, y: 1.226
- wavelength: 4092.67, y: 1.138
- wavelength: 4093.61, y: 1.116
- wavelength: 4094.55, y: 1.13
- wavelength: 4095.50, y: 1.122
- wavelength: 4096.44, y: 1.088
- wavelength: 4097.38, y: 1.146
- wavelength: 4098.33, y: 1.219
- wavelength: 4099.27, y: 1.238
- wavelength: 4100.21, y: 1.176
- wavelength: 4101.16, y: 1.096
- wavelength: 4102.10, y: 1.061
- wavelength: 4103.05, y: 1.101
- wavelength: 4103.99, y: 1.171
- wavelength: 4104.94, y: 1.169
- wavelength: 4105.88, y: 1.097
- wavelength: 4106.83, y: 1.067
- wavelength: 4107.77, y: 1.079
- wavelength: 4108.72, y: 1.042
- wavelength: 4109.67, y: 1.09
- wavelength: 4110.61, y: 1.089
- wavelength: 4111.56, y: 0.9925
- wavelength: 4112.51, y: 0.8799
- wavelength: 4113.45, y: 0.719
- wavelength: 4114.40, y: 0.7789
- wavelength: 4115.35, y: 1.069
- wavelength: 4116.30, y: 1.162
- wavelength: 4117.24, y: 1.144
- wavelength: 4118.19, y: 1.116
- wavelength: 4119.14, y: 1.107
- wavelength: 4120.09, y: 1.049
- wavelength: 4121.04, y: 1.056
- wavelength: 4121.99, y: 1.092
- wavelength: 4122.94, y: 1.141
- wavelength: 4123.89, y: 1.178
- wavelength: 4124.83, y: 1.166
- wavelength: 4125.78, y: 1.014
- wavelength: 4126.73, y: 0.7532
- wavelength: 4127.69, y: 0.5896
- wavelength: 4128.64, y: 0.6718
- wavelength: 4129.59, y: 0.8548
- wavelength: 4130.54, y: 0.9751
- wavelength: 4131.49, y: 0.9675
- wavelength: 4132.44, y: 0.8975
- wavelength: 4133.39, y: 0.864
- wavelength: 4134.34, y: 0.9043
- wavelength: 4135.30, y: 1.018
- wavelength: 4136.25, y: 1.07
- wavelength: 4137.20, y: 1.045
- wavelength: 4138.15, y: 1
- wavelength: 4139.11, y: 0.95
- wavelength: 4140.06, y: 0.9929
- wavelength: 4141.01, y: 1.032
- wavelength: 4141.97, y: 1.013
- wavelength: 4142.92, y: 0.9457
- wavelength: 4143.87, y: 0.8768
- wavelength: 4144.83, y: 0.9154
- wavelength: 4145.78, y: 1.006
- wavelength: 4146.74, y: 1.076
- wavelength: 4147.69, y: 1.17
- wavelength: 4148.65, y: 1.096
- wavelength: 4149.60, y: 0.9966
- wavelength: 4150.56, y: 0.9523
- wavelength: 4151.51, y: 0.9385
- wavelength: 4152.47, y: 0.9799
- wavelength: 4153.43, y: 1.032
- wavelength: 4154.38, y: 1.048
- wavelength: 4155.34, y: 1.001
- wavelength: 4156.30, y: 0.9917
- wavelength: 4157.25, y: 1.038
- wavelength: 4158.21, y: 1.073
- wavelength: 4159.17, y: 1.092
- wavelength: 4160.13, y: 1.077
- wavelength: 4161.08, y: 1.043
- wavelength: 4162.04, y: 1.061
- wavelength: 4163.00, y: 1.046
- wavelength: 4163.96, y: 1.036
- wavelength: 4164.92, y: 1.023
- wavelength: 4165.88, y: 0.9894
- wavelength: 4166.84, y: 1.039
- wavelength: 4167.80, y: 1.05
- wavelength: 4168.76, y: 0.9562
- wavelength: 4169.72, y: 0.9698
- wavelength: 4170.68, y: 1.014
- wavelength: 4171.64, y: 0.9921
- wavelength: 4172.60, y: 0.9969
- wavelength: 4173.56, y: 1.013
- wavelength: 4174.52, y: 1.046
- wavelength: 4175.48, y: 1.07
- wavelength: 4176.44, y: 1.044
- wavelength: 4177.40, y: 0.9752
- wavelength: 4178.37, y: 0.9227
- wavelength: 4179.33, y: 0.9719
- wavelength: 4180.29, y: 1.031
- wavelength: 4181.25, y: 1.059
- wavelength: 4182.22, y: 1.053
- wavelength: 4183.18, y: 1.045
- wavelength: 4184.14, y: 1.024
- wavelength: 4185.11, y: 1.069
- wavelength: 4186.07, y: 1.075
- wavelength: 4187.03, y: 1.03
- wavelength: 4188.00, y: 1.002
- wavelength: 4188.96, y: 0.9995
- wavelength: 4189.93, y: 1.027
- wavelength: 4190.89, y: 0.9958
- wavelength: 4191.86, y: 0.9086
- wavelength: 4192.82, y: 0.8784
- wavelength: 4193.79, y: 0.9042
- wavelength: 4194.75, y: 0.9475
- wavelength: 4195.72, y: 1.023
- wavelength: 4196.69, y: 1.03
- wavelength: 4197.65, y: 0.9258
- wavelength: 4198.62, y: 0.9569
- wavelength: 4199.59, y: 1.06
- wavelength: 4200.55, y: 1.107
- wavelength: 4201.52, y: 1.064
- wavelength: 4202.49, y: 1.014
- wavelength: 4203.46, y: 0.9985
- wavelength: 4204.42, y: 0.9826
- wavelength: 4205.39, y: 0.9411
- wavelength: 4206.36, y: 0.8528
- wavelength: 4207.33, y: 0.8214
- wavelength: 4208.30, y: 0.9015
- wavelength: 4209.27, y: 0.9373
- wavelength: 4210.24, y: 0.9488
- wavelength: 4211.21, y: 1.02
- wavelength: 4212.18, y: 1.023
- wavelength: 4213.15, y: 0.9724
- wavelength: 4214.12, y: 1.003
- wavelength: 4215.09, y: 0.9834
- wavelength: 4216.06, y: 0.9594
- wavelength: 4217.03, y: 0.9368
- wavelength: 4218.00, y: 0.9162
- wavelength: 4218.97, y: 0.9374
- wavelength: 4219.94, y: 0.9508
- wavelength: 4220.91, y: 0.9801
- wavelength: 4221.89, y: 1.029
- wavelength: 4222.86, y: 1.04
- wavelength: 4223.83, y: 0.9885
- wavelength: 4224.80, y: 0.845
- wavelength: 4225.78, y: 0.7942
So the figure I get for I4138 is 0.11 mag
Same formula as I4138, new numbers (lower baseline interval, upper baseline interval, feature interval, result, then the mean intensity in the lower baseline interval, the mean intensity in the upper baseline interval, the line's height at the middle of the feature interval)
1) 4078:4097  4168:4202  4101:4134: 0.12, 1.17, 1.01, 1.12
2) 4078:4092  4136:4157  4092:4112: 0.02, 1.19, 1.01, 1.14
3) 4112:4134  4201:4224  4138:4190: -0.06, 0.967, 0.967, 0.967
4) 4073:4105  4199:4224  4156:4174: 0.02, 1.17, 0.976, 1.05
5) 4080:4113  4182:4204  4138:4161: 0.05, 1.13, 1.01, 1.06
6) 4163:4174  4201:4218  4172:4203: -0.02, 1.01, 0.961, 0.987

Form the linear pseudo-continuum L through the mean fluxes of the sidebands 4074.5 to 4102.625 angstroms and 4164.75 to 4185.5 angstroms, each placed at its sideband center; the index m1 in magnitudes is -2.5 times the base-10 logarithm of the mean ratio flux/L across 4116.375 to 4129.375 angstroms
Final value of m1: 0.10 mag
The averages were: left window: 1.17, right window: 1.02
